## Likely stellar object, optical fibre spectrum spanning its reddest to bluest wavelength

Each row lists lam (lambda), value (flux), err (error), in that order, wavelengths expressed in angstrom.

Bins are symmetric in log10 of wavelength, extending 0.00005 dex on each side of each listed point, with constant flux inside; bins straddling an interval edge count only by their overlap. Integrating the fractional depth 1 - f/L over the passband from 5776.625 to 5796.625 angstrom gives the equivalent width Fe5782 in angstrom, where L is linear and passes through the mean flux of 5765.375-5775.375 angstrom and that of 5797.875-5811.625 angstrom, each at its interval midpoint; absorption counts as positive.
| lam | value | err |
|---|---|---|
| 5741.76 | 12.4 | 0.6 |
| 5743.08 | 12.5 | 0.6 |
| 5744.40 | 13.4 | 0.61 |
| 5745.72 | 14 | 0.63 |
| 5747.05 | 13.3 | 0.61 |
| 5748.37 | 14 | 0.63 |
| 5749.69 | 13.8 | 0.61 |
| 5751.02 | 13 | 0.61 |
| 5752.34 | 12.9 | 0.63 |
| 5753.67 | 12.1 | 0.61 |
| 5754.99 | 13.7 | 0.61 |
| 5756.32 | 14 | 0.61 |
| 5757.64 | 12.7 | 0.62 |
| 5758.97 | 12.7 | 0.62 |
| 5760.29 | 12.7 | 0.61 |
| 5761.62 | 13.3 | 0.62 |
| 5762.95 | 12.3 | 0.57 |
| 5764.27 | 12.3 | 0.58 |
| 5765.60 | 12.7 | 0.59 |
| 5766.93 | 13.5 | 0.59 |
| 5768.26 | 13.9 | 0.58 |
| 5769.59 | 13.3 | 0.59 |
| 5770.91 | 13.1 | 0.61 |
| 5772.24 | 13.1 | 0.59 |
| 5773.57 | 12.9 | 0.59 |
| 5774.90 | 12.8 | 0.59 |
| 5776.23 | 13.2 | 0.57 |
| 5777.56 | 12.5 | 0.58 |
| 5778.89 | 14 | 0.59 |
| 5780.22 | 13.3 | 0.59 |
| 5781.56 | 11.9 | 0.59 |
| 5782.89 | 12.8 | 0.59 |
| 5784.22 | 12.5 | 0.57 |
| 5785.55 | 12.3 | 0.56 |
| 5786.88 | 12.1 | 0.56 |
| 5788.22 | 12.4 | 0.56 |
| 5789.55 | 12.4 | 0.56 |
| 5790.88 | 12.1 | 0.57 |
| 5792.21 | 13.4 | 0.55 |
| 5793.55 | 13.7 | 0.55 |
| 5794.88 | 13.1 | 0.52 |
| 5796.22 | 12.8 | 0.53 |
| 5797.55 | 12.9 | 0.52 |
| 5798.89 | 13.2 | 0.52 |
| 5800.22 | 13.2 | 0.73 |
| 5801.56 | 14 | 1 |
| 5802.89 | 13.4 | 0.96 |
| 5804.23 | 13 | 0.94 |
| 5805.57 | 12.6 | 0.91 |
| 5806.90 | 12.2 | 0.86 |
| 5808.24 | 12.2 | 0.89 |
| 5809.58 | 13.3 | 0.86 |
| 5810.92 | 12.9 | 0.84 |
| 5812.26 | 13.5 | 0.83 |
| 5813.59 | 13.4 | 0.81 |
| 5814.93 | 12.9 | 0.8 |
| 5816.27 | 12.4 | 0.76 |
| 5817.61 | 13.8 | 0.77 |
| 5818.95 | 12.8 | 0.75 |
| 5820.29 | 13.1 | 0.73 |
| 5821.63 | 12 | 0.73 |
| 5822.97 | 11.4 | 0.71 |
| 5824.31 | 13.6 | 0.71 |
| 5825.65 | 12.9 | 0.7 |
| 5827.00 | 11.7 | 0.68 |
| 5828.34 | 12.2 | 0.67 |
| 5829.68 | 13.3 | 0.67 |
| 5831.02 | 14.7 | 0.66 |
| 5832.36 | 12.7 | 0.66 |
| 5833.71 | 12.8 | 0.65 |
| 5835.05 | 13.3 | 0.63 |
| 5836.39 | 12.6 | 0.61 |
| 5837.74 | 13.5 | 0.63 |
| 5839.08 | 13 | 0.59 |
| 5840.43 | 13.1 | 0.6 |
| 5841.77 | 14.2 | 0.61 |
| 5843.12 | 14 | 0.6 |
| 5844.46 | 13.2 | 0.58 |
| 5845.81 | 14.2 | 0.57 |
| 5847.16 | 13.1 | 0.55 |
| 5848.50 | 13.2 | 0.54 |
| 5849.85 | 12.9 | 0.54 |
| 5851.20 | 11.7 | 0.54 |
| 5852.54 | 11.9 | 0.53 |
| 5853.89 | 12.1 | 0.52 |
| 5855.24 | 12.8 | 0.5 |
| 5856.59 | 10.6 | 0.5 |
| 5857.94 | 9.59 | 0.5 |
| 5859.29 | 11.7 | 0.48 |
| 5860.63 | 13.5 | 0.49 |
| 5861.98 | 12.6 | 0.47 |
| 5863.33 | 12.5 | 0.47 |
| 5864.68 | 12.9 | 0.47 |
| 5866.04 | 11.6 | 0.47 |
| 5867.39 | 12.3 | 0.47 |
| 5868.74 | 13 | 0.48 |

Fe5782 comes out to 0.5 angstrom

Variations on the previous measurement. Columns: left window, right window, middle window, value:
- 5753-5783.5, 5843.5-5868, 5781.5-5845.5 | -1.4 angstrom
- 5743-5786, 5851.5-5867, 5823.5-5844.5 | -1.5 angstrom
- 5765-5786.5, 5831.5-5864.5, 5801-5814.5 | -0.2 angstrom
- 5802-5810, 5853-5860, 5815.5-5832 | -0.7 angstrom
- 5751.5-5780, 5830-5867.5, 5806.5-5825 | 0.0 angstrom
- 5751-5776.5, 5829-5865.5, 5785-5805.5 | 0.0 angstrom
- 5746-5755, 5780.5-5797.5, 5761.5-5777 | -0.1 angstrom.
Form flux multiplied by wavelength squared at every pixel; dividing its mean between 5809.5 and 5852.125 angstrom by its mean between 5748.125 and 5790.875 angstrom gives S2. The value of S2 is 1.0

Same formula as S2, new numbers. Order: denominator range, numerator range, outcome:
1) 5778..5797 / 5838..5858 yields 1.02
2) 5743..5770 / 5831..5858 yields 1.01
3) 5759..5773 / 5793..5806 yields 1.03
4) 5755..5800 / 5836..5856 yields 1.03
